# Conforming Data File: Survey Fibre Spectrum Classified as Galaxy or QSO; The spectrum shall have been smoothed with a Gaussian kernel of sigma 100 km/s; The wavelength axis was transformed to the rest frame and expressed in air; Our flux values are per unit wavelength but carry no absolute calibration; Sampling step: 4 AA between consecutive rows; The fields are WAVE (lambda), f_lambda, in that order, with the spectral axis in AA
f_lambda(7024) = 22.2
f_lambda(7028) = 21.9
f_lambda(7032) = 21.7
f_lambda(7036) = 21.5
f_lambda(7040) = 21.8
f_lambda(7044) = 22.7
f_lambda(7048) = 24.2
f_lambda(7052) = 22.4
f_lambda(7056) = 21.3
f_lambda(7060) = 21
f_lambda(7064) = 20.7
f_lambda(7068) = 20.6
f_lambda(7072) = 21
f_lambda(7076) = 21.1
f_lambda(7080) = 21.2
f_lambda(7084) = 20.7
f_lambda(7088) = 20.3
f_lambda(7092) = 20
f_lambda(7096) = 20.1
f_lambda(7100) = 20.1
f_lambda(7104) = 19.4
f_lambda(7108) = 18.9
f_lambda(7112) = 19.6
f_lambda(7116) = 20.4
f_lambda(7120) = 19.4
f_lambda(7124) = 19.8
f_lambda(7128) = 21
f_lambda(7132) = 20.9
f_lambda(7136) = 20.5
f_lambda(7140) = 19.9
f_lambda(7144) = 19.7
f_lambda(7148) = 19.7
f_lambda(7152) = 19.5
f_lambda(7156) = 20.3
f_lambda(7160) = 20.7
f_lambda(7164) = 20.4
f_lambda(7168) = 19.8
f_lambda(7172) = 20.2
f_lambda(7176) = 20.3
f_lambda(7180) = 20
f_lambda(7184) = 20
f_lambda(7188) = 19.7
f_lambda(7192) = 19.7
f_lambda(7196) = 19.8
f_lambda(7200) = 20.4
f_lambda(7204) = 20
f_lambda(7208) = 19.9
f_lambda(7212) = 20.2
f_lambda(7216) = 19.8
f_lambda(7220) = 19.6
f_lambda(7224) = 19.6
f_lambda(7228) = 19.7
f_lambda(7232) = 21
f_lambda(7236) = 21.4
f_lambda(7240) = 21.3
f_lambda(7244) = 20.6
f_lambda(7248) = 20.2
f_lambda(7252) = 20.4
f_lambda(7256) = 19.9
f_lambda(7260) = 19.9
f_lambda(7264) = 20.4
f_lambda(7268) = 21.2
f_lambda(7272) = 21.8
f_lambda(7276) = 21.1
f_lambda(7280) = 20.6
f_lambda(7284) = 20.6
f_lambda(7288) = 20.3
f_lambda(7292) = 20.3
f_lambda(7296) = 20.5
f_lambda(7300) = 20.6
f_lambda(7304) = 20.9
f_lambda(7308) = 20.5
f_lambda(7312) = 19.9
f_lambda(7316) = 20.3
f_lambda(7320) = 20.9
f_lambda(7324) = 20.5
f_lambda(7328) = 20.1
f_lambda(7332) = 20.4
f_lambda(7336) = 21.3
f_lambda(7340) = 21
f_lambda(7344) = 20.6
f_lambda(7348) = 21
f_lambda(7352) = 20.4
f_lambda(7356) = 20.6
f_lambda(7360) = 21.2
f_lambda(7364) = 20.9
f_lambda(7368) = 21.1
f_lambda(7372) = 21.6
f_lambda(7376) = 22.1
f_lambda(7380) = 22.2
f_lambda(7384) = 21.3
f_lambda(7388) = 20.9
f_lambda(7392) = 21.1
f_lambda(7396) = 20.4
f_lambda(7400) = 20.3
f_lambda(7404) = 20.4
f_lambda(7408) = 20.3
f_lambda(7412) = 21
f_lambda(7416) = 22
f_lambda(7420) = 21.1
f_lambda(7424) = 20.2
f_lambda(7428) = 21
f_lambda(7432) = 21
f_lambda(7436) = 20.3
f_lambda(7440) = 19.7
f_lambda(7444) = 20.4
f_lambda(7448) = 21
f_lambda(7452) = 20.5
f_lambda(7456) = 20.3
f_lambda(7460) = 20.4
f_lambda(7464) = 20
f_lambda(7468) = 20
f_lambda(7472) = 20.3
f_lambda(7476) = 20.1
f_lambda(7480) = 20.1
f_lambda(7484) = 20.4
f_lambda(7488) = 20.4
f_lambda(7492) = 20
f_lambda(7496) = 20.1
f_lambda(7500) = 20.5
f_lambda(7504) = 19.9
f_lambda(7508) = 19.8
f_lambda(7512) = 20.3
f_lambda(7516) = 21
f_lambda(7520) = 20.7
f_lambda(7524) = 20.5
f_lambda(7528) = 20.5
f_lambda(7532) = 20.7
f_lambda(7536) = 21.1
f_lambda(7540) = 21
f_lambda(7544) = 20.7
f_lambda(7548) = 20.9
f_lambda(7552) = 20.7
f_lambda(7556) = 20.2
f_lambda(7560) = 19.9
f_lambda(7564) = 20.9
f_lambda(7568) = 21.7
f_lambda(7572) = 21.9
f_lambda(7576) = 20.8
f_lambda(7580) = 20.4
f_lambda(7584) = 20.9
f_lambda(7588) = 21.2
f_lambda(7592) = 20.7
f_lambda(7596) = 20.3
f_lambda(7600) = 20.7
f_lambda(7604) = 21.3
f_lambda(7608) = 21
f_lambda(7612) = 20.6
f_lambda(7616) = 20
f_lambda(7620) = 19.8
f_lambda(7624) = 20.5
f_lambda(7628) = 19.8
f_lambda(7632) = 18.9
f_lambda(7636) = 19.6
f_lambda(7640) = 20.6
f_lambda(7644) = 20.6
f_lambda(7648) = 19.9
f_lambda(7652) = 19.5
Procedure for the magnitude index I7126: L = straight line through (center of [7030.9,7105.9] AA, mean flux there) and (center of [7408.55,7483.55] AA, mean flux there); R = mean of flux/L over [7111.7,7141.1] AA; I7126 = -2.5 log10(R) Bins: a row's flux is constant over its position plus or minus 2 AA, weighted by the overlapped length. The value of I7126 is 0.043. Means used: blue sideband 21.1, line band 20.2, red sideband 20.5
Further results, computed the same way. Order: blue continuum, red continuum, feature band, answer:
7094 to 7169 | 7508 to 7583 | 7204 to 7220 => 0.012 mag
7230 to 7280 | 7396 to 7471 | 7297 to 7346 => 0.005 mag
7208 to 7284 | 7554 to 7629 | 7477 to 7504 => 0.021 mag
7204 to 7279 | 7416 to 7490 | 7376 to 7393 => -0.054 mag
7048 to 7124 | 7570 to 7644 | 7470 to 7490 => 0.013 mag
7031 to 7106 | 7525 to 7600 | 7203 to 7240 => 0.044 mag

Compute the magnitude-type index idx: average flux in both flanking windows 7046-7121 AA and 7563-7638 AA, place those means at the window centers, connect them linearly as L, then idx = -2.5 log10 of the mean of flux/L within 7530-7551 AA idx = -0.01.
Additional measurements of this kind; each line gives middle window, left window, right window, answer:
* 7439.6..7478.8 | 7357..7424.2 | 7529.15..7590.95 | 0.04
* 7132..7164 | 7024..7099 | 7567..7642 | 0.06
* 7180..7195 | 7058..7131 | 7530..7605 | 0.03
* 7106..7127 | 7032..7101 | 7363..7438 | 0.08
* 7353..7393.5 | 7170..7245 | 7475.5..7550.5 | -0.05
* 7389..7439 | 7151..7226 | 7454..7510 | -0.03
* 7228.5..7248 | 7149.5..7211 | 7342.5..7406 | -0.03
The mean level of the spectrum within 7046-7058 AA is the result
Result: 22.6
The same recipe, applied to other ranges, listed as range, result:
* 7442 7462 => 20.5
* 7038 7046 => 22.2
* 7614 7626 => 20.1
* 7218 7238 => 20.3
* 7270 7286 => 21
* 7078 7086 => 20.9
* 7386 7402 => 20.7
